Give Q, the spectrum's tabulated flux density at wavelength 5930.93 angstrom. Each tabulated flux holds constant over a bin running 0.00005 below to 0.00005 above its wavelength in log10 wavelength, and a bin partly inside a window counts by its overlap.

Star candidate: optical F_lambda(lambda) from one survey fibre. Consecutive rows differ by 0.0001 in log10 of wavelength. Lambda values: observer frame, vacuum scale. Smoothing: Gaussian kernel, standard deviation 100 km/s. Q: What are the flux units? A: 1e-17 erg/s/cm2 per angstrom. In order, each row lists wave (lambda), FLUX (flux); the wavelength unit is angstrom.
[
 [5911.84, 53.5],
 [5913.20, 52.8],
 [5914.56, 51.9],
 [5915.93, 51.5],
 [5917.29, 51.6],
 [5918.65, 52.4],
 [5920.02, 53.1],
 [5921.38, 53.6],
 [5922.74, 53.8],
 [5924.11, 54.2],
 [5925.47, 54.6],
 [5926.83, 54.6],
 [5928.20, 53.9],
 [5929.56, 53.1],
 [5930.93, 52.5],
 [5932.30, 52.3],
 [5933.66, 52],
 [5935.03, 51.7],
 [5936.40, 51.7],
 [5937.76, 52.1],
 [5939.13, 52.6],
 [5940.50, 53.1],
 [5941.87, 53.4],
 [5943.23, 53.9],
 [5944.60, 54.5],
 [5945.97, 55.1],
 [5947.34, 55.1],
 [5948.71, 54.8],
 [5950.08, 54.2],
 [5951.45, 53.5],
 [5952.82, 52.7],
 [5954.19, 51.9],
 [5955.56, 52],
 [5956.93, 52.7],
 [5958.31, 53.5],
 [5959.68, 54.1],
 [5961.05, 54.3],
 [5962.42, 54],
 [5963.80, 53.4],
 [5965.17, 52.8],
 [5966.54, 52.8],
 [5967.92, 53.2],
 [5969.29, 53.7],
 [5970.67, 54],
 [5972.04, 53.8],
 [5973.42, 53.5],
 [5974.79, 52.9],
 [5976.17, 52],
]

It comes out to 52.5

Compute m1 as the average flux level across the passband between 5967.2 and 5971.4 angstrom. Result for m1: 53.6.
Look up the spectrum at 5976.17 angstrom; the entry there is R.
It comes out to 52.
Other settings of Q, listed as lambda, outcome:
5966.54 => 52.8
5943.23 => 53.9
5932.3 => 52.3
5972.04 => 53.8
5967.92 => 53.2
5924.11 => 54.2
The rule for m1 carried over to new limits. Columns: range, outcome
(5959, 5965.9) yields 53.8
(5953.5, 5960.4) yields 52.8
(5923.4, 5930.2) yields 54.1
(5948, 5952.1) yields 54.2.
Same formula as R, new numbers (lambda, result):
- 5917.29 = 51.6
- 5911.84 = 53.5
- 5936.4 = 51.7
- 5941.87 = 53.4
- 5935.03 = 51.7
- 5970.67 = 54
